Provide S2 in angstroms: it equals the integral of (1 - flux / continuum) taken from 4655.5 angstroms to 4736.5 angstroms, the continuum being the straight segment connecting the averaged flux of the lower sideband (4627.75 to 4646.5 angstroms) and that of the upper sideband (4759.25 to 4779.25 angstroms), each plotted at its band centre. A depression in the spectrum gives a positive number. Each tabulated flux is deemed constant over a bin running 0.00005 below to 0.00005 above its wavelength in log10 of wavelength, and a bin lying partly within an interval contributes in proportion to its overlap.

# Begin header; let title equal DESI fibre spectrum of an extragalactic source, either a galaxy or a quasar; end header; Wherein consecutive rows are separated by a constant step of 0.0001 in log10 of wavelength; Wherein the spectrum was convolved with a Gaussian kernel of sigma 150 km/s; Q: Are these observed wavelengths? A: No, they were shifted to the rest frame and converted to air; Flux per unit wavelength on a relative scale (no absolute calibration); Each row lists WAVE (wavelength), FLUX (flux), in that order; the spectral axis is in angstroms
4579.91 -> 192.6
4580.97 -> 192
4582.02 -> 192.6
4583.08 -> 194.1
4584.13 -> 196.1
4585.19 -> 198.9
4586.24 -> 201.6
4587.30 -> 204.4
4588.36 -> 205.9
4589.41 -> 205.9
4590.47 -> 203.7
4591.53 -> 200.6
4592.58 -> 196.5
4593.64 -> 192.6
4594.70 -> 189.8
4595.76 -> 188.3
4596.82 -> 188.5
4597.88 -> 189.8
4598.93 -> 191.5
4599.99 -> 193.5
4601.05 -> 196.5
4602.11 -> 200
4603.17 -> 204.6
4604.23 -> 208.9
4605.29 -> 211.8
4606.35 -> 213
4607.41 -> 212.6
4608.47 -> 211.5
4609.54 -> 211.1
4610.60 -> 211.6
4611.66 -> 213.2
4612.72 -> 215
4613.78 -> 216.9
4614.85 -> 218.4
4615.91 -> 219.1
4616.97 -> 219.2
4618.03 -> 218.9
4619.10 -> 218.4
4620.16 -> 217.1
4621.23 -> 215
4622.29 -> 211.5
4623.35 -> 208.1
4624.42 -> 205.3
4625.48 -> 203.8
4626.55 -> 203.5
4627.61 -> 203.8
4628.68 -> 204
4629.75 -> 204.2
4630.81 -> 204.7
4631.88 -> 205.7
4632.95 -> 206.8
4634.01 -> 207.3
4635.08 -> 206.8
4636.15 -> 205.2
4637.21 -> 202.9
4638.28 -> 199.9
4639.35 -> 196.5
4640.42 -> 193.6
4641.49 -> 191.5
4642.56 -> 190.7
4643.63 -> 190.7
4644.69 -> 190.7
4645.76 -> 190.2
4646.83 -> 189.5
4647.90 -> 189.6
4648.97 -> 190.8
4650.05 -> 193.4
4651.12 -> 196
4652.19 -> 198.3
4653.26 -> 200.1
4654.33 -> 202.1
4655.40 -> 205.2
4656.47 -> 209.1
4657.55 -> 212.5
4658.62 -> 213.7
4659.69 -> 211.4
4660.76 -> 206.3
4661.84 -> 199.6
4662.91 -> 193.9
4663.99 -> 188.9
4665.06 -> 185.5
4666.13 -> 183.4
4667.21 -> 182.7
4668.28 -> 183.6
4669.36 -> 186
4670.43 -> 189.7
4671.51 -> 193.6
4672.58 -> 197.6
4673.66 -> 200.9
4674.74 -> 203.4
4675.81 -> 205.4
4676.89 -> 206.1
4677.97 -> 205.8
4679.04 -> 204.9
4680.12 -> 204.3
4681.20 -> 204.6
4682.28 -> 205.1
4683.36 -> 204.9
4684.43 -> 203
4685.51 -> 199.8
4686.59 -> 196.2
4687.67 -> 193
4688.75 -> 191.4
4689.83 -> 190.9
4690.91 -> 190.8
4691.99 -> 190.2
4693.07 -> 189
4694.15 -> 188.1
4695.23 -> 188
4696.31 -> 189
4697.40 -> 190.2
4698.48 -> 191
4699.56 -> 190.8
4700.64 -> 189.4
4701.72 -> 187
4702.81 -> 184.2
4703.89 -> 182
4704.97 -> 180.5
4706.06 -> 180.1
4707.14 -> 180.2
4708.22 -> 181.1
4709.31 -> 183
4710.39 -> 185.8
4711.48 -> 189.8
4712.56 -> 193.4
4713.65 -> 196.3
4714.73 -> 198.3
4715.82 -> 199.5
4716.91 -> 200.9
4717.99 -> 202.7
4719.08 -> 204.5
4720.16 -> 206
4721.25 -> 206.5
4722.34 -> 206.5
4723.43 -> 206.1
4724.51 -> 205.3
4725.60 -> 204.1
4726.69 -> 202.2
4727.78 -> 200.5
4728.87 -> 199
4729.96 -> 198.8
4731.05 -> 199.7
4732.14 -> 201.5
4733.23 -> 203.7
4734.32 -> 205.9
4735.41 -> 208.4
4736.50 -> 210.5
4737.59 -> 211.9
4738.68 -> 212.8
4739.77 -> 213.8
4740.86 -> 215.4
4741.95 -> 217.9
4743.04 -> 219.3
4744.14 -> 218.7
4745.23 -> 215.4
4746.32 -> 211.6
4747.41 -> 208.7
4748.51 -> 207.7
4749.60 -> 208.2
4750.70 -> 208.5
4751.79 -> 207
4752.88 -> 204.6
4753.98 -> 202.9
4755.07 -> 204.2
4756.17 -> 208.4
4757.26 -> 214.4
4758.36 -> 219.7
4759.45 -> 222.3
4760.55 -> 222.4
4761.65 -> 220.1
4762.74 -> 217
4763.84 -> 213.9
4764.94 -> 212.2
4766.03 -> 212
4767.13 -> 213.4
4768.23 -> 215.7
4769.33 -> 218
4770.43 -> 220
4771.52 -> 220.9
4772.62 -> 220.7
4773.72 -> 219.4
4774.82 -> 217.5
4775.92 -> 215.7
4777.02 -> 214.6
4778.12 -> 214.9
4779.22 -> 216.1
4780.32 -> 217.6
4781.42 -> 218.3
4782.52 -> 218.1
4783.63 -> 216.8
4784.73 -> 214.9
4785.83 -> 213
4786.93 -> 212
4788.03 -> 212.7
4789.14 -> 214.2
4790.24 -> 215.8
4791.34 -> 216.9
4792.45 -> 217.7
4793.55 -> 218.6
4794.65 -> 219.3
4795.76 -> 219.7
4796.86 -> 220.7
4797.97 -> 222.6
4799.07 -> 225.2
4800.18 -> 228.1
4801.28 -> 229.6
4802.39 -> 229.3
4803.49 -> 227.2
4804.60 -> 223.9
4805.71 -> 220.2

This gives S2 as 4.2 angstroms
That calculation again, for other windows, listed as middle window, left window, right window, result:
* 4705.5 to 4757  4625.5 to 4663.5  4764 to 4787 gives 1.84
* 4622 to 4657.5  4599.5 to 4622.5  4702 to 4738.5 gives 1.35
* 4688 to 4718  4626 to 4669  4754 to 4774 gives 2.54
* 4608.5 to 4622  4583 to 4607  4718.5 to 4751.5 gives -1.04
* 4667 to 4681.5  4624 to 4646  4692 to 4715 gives -0.38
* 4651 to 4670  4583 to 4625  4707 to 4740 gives 0.53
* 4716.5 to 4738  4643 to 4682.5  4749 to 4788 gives 0.40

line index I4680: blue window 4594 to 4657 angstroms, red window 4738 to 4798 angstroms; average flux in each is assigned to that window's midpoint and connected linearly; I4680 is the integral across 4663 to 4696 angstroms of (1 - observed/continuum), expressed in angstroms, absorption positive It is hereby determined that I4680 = 2.0 angstroms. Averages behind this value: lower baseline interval 203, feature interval 195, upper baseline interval 215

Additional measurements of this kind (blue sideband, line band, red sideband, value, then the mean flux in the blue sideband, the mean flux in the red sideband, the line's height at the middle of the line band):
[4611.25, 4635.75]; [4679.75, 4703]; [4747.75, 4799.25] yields 2.1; 211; 215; 213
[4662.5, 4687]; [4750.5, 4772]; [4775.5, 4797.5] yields -0.2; 197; 216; 212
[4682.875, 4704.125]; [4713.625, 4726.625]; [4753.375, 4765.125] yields -0.2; 192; 214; 201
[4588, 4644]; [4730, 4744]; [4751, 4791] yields 0.2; 205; 215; 213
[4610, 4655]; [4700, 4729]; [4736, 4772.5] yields 2.2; 204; 214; 211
